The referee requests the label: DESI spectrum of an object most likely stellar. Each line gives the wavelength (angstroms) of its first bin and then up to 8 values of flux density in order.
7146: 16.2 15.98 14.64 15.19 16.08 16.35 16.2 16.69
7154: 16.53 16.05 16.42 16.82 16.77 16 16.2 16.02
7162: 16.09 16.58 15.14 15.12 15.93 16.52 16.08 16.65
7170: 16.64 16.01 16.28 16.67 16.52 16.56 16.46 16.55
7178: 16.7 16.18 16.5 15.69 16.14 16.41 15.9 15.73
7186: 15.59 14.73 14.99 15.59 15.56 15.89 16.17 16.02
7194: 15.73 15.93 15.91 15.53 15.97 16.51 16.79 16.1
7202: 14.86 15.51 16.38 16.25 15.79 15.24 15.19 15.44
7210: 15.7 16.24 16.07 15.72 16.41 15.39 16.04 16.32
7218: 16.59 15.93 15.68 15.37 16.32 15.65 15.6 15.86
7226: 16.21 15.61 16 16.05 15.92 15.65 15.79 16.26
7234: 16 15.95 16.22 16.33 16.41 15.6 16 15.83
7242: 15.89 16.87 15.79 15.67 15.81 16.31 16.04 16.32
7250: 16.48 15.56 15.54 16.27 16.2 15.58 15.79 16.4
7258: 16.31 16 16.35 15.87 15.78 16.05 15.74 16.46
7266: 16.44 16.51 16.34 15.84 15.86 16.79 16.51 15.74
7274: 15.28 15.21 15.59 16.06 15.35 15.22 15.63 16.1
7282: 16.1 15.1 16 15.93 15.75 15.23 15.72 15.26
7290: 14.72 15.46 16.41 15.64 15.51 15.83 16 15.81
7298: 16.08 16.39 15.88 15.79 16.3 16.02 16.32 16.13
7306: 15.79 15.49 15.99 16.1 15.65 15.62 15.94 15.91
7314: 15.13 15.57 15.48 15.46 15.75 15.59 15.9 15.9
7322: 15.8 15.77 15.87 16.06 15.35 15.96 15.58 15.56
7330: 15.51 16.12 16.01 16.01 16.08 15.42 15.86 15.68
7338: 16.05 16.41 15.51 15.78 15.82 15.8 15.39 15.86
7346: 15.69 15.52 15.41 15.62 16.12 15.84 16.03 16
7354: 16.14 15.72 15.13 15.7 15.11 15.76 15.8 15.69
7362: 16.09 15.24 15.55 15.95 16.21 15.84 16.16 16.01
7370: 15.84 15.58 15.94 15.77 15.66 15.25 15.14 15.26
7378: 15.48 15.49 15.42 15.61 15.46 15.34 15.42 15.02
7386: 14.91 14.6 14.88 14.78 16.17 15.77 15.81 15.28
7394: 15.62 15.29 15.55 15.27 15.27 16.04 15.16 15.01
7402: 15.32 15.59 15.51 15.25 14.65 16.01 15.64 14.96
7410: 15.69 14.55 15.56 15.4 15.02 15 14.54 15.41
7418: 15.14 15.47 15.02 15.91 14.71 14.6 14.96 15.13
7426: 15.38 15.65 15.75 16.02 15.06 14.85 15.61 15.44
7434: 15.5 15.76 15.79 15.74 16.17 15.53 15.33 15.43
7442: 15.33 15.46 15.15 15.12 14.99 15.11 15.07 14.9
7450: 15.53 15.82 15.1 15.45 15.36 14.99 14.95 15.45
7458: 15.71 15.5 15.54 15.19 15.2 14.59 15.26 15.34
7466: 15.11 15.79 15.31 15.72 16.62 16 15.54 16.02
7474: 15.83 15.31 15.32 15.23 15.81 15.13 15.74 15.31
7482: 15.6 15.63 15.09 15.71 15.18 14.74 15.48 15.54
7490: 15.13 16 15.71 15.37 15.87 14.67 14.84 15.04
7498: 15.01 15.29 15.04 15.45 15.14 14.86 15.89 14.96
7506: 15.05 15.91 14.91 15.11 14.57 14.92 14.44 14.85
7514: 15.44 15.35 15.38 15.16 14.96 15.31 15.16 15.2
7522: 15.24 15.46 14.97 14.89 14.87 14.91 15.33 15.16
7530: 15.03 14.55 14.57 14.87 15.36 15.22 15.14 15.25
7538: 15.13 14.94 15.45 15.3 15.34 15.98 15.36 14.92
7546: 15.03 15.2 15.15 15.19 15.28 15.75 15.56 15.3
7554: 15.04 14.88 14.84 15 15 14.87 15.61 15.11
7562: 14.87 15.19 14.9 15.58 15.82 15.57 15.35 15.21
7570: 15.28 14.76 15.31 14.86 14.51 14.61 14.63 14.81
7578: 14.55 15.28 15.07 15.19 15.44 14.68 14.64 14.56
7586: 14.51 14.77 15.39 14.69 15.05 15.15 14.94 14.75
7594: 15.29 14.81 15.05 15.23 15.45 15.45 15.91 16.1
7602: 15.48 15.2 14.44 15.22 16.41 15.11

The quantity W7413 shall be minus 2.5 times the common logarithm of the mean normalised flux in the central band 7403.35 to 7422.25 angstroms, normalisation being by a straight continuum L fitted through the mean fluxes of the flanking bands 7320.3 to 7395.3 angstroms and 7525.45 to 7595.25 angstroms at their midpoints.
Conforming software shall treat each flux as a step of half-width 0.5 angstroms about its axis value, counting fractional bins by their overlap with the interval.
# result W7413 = 0.02 mag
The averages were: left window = 15.7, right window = 15.1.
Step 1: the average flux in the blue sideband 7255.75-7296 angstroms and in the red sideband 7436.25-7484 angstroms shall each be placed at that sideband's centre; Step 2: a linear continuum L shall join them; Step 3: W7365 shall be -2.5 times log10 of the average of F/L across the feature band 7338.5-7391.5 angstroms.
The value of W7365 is 0.00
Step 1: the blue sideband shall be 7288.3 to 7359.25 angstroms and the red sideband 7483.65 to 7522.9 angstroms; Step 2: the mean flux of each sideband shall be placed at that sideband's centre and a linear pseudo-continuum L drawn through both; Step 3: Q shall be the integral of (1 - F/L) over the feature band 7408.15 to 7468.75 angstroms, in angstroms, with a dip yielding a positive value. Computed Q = 0.40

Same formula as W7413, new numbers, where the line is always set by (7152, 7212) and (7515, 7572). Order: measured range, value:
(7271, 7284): 0.01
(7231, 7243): -0.01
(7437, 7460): 0.00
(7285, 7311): 0.00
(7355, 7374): -0.01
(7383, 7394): 0.02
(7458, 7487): -0.01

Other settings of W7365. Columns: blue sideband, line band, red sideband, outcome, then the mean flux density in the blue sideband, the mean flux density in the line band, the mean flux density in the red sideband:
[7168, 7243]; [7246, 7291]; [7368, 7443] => -0.006 mag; 16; 15.9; 15.4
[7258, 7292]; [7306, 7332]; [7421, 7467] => -0.002 mag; 15.8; 15.7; 15.3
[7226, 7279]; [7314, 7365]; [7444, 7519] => 0.000 mag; 16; 15.7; 15.3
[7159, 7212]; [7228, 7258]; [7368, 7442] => -0.013 mag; 16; 16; 15.4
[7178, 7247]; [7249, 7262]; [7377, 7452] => -0.017 mag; 15.9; 16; 15.3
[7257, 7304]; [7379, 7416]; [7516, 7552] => 0.016 mag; 15.9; 15.3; 15.2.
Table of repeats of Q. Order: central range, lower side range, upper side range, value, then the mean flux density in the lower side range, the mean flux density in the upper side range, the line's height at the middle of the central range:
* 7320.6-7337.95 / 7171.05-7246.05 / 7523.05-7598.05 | -0.2 angstroms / 16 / 15.1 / 15.7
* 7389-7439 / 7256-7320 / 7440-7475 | 0.4 angstroms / 15.8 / 15.4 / 15.5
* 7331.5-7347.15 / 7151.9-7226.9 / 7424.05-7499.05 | -0.1 angstroms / 16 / 15.4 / 15.7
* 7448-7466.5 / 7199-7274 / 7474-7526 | 0.1 angstroms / 16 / 15.2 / 15.4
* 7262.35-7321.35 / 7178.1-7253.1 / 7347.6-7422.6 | -0.4 angstroms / 15.9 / 15.5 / 15.7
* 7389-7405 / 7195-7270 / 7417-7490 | 0.1 angstroms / 16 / 15.4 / 15.5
